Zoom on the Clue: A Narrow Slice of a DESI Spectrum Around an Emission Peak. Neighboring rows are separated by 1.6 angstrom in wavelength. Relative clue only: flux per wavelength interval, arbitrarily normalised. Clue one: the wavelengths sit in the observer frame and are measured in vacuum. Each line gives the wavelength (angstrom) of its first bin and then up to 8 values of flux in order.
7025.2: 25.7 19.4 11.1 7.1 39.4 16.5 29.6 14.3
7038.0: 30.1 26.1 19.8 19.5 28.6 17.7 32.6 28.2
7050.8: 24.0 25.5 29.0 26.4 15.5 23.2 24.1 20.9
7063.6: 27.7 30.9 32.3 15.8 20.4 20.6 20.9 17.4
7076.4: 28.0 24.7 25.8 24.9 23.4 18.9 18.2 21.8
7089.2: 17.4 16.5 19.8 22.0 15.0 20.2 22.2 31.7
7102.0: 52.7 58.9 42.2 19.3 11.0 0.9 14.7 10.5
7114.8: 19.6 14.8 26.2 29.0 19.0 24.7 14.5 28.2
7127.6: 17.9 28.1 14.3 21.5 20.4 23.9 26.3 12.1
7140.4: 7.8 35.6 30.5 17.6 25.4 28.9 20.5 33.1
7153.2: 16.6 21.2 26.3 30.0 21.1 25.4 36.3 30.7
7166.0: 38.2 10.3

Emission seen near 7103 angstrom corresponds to H-beta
